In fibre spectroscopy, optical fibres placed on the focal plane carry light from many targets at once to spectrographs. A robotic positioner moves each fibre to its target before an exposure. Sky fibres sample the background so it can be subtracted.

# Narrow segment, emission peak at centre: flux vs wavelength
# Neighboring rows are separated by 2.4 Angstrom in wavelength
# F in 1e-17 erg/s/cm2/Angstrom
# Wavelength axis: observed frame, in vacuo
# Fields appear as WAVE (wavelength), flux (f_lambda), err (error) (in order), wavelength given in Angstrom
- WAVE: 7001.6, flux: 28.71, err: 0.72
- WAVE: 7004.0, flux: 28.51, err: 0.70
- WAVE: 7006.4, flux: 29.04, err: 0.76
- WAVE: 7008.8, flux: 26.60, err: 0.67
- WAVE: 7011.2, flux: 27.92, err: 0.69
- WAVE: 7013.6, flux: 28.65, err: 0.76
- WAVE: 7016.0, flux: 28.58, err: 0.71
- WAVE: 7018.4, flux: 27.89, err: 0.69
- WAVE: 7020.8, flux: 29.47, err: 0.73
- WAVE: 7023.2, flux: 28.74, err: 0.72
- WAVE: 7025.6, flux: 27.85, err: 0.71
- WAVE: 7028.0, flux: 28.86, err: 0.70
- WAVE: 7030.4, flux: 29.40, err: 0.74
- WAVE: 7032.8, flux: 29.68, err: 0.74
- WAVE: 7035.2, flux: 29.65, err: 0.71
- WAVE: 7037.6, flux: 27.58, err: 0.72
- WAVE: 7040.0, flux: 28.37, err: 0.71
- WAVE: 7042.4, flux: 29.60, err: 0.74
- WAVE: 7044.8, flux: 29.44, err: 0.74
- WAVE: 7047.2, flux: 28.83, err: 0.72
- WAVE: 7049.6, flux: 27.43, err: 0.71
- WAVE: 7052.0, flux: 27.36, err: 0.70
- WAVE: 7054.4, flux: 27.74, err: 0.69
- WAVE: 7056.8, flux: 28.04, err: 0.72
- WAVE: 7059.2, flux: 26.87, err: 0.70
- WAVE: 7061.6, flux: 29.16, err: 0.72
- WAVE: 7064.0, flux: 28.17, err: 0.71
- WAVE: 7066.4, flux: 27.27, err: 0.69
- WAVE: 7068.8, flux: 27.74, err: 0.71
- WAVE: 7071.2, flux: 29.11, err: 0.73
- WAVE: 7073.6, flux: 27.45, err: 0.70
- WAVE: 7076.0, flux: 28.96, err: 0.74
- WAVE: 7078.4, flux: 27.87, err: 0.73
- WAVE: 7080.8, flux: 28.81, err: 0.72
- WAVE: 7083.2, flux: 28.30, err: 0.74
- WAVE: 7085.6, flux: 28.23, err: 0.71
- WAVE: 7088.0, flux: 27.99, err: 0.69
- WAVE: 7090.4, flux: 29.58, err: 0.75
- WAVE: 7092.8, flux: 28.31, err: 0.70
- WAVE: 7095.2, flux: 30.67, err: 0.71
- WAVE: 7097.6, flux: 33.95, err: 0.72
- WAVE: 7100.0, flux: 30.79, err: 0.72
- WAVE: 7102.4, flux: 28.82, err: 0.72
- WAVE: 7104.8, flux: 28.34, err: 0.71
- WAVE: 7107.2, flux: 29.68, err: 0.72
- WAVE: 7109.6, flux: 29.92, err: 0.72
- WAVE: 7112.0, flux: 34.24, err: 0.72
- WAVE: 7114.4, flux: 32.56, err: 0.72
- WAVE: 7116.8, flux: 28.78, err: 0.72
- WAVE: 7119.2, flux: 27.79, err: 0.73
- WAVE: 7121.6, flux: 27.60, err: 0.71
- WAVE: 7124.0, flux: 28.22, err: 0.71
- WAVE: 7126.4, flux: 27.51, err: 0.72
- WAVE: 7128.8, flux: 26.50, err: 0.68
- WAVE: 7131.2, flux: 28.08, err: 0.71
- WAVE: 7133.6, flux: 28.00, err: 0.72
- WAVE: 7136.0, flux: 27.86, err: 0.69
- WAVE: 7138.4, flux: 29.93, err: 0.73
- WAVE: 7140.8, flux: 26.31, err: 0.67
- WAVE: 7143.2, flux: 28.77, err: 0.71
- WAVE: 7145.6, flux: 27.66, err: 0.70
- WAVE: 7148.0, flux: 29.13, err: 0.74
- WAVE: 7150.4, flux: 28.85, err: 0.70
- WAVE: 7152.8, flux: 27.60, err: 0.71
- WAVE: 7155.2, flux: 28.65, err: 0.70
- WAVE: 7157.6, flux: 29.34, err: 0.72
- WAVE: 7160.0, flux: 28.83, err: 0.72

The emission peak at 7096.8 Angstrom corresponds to [S II]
